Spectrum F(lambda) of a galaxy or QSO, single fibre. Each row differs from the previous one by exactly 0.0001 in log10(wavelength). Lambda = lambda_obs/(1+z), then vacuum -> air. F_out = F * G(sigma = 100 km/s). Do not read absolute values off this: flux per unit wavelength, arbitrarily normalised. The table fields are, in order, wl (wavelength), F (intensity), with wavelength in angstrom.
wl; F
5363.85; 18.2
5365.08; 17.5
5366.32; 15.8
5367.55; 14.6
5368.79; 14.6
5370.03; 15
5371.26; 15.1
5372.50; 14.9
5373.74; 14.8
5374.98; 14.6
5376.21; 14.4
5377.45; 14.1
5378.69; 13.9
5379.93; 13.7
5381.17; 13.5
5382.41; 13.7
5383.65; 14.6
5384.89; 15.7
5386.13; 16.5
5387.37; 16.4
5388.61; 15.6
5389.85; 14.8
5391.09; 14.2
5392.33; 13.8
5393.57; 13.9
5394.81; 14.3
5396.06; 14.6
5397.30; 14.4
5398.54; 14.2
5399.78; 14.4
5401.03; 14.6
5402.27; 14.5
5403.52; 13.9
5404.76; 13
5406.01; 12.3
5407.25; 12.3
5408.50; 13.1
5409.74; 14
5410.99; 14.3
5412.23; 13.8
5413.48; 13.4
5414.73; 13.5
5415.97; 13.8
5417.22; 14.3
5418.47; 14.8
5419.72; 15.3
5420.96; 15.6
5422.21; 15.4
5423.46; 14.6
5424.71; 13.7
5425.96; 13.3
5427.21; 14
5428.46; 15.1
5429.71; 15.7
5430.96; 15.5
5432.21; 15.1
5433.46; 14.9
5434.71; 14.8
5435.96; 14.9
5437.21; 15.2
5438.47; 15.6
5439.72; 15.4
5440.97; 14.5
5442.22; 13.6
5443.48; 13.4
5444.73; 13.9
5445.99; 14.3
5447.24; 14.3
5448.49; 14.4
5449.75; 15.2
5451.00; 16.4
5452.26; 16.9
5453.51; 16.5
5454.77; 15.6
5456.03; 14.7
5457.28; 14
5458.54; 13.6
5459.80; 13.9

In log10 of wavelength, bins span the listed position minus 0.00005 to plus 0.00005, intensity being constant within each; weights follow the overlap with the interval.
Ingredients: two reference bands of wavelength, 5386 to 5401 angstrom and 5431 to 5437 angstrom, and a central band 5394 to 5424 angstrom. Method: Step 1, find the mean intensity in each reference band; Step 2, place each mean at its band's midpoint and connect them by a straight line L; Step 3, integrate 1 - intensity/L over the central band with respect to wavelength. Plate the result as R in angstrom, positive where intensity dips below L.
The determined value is 1.5 angstrom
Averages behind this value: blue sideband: 14.7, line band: 14.1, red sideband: 15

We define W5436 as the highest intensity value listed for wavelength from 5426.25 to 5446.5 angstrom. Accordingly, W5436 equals 15.7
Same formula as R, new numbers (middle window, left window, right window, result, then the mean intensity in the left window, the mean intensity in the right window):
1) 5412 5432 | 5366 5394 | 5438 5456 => 0.49 angstrom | 14.7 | 15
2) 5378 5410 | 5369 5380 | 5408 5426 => 0.38 angstrom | 14.5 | 14.2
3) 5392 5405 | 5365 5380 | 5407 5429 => 0.22 angstrom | 14.8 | 14.2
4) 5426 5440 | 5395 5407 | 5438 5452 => -0.52 angstrom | 13.9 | 14.7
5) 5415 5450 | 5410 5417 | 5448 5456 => 0.24 angstrom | 13.8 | 15.8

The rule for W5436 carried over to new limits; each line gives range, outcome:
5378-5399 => 16.5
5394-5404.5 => 14.6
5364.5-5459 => 17.5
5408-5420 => 15.3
